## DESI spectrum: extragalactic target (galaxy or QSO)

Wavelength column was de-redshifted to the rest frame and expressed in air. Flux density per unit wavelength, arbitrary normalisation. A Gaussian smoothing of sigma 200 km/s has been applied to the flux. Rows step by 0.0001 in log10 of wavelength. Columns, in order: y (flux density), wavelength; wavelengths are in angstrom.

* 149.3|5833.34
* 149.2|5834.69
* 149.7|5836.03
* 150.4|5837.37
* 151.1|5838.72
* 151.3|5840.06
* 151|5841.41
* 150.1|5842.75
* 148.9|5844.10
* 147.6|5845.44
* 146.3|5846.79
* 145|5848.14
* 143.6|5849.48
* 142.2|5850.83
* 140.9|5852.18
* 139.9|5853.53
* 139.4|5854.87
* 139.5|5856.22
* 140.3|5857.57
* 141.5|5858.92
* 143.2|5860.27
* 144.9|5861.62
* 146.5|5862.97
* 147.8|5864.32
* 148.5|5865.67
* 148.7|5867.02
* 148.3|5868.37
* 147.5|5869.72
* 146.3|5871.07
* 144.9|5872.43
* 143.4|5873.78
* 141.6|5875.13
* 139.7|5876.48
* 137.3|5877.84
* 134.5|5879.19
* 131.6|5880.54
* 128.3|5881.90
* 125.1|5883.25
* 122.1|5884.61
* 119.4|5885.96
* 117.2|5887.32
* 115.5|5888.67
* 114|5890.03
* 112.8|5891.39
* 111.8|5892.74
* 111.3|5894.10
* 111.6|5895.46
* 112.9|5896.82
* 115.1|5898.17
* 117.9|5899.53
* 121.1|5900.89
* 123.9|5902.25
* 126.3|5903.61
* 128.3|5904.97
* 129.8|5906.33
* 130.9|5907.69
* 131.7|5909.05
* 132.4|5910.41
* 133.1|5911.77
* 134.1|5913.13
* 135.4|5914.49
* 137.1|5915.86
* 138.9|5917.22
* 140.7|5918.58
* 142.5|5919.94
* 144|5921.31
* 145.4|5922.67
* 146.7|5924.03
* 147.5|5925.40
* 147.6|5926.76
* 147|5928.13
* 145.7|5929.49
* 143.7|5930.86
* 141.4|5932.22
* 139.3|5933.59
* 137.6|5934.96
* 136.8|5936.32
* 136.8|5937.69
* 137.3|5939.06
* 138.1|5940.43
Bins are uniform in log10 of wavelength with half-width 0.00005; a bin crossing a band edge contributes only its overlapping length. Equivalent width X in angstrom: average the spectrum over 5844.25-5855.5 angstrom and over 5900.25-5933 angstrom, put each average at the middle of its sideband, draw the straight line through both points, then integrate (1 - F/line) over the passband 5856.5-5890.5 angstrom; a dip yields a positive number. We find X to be 1.1 angstrom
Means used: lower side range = 143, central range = 137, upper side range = 137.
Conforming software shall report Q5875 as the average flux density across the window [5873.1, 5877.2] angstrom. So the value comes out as 142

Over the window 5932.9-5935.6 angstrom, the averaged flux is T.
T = 138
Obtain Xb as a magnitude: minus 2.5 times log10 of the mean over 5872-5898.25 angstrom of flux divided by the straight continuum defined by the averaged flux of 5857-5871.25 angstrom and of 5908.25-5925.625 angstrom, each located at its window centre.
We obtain 0.15 mag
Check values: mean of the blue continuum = 146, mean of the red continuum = 139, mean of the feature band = 125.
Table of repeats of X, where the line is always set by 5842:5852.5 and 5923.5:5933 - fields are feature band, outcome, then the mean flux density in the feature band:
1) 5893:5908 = 2.60 angstrom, 120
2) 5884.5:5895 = 2.20 angstrom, 115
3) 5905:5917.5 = 1.06 angstrom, 133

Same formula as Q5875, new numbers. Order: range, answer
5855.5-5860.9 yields 141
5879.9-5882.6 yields 130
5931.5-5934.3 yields 140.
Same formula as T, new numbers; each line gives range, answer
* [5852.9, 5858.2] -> 140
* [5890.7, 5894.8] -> 112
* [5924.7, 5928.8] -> 147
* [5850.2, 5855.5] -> 141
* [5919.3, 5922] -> 143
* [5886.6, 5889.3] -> 116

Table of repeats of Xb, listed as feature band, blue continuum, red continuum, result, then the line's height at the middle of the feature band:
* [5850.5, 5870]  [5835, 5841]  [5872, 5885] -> -0.02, 142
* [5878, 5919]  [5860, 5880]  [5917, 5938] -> 0.15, 143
